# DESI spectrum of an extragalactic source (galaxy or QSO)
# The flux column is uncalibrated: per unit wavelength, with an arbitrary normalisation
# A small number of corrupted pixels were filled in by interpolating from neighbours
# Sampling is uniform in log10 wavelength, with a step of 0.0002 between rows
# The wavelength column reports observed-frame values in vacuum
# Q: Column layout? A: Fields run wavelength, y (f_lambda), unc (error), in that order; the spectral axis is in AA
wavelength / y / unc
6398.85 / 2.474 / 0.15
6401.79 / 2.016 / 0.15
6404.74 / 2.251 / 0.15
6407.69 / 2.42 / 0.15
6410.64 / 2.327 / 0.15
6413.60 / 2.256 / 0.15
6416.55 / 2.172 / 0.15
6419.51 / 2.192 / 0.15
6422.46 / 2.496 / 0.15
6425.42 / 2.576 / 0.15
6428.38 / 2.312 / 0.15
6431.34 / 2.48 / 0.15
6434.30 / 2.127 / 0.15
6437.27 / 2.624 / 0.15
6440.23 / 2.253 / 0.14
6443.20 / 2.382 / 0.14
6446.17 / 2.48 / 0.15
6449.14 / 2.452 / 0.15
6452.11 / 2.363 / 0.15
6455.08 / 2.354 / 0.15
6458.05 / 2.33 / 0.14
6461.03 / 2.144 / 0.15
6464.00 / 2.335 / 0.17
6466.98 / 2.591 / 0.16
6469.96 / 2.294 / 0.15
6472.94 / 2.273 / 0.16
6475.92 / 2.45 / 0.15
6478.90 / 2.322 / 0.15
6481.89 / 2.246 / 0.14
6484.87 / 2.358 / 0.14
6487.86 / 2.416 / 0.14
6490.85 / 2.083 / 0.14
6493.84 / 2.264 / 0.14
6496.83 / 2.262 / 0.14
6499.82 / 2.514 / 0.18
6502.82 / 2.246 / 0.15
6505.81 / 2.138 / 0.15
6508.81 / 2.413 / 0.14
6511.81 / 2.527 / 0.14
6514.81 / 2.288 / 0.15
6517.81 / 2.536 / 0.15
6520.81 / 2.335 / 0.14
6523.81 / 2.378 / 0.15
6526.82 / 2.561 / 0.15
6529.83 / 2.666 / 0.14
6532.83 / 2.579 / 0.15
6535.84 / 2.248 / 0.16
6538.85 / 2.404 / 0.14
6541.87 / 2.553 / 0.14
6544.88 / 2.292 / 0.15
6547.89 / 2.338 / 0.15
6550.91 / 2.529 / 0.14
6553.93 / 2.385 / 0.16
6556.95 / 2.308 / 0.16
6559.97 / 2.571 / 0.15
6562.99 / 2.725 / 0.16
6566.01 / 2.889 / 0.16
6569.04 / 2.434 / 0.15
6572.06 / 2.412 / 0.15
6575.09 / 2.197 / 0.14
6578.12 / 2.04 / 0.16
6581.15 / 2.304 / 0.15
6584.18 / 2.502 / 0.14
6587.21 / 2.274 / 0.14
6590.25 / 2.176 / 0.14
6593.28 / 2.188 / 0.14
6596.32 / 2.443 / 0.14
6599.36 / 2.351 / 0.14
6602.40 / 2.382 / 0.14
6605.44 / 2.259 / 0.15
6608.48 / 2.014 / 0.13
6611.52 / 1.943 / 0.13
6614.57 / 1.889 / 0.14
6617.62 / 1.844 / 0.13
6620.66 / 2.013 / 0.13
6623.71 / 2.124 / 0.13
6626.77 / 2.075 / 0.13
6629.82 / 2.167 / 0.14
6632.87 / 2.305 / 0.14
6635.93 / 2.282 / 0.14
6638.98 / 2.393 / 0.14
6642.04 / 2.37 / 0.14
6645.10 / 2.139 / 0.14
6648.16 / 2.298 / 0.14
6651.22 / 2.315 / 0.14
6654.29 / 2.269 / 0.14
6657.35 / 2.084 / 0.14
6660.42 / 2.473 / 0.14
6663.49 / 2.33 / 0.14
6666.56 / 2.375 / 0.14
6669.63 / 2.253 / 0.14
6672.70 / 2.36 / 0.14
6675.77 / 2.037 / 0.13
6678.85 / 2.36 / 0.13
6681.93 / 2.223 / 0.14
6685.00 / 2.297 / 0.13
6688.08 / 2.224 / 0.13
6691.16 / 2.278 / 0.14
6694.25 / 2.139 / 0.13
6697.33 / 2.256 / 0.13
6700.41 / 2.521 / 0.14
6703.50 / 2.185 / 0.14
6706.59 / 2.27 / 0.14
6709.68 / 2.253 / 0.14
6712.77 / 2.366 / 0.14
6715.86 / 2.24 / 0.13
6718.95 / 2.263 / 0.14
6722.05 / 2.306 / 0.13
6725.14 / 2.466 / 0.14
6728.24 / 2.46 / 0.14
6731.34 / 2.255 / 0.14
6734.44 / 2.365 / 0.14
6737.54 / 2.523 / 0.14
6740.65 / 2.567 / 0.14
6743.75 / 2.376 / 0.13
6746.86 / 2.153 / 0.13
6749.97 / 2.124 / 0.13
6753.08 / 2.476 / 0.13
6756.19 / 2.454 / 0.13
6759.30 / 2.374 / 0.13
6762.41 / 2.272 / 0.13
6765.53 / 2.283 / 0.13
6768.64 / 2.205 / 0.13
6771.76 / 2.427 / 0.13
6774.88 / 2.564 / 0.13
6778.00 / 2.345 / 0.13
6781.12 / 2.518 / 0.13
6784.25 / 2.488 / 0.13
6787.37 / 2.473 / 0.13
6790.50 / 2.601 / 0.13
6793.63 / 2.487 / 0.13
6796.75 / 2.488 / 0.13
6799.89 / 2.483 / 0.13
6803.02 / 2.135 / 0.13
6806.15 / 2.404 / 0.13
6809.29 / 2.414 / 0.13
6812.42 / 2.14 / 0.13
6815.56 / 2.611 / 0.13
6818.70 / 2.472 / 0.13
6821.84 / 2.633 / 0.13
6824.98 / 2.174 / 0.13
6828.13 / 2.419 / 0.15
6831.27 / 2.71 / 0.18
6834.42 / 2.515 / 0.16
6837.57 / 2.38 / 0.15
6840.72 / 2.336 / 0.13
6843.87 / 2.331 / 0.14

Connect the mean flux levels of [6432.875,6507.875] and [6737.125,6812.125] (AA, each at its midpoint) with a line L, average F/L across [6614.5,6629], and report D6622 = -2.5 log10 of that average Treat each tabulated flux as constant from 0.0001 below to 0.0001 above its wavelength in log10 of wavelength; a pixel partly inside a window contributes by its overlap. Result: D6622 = 0.177 mag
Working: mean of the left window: 2.33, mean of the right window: 2.4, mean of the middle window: 2.01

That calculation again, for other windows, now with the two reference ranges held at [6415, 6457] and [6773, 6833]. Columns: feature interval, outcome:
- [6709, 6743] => 0.028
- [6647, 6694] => 0.069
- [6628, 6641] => 0.060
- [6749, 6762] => 0.036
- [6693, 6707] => 0.070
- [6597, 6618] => 0.137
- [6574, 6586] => 0.066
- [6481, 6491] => 0.038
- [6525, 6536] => -0.065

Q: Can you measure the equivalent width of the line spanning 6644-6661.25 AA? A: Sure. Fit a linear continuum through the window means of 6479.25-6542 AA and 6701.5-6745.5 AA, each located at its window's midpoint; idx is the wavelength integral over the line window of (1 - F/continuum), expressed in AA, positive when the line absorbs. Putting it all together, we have 0.74 AA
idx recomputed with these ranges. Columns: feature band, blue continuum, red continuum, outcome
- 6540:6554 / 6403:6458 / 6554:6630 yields -0.8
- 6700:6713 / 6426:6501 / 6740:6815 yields 0.4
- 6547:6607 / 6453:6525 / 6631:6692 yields -2.0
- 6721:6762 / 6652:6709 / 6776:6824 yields -0.2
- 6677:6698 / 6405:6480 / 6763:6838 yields 1.4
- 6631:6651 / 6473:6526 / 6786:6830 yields 0.7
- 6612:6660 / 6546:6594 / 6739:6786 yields 4.3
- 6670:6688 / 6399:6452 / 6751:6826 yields 1.1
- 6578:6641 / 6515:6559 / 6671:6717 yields 4.4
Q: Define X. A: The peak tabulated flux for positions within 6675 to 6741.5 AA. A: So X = 2.567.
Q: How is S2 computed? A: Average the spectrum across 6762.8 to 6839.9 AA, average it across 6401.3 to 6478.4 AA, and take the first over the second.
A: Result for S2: 1.0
